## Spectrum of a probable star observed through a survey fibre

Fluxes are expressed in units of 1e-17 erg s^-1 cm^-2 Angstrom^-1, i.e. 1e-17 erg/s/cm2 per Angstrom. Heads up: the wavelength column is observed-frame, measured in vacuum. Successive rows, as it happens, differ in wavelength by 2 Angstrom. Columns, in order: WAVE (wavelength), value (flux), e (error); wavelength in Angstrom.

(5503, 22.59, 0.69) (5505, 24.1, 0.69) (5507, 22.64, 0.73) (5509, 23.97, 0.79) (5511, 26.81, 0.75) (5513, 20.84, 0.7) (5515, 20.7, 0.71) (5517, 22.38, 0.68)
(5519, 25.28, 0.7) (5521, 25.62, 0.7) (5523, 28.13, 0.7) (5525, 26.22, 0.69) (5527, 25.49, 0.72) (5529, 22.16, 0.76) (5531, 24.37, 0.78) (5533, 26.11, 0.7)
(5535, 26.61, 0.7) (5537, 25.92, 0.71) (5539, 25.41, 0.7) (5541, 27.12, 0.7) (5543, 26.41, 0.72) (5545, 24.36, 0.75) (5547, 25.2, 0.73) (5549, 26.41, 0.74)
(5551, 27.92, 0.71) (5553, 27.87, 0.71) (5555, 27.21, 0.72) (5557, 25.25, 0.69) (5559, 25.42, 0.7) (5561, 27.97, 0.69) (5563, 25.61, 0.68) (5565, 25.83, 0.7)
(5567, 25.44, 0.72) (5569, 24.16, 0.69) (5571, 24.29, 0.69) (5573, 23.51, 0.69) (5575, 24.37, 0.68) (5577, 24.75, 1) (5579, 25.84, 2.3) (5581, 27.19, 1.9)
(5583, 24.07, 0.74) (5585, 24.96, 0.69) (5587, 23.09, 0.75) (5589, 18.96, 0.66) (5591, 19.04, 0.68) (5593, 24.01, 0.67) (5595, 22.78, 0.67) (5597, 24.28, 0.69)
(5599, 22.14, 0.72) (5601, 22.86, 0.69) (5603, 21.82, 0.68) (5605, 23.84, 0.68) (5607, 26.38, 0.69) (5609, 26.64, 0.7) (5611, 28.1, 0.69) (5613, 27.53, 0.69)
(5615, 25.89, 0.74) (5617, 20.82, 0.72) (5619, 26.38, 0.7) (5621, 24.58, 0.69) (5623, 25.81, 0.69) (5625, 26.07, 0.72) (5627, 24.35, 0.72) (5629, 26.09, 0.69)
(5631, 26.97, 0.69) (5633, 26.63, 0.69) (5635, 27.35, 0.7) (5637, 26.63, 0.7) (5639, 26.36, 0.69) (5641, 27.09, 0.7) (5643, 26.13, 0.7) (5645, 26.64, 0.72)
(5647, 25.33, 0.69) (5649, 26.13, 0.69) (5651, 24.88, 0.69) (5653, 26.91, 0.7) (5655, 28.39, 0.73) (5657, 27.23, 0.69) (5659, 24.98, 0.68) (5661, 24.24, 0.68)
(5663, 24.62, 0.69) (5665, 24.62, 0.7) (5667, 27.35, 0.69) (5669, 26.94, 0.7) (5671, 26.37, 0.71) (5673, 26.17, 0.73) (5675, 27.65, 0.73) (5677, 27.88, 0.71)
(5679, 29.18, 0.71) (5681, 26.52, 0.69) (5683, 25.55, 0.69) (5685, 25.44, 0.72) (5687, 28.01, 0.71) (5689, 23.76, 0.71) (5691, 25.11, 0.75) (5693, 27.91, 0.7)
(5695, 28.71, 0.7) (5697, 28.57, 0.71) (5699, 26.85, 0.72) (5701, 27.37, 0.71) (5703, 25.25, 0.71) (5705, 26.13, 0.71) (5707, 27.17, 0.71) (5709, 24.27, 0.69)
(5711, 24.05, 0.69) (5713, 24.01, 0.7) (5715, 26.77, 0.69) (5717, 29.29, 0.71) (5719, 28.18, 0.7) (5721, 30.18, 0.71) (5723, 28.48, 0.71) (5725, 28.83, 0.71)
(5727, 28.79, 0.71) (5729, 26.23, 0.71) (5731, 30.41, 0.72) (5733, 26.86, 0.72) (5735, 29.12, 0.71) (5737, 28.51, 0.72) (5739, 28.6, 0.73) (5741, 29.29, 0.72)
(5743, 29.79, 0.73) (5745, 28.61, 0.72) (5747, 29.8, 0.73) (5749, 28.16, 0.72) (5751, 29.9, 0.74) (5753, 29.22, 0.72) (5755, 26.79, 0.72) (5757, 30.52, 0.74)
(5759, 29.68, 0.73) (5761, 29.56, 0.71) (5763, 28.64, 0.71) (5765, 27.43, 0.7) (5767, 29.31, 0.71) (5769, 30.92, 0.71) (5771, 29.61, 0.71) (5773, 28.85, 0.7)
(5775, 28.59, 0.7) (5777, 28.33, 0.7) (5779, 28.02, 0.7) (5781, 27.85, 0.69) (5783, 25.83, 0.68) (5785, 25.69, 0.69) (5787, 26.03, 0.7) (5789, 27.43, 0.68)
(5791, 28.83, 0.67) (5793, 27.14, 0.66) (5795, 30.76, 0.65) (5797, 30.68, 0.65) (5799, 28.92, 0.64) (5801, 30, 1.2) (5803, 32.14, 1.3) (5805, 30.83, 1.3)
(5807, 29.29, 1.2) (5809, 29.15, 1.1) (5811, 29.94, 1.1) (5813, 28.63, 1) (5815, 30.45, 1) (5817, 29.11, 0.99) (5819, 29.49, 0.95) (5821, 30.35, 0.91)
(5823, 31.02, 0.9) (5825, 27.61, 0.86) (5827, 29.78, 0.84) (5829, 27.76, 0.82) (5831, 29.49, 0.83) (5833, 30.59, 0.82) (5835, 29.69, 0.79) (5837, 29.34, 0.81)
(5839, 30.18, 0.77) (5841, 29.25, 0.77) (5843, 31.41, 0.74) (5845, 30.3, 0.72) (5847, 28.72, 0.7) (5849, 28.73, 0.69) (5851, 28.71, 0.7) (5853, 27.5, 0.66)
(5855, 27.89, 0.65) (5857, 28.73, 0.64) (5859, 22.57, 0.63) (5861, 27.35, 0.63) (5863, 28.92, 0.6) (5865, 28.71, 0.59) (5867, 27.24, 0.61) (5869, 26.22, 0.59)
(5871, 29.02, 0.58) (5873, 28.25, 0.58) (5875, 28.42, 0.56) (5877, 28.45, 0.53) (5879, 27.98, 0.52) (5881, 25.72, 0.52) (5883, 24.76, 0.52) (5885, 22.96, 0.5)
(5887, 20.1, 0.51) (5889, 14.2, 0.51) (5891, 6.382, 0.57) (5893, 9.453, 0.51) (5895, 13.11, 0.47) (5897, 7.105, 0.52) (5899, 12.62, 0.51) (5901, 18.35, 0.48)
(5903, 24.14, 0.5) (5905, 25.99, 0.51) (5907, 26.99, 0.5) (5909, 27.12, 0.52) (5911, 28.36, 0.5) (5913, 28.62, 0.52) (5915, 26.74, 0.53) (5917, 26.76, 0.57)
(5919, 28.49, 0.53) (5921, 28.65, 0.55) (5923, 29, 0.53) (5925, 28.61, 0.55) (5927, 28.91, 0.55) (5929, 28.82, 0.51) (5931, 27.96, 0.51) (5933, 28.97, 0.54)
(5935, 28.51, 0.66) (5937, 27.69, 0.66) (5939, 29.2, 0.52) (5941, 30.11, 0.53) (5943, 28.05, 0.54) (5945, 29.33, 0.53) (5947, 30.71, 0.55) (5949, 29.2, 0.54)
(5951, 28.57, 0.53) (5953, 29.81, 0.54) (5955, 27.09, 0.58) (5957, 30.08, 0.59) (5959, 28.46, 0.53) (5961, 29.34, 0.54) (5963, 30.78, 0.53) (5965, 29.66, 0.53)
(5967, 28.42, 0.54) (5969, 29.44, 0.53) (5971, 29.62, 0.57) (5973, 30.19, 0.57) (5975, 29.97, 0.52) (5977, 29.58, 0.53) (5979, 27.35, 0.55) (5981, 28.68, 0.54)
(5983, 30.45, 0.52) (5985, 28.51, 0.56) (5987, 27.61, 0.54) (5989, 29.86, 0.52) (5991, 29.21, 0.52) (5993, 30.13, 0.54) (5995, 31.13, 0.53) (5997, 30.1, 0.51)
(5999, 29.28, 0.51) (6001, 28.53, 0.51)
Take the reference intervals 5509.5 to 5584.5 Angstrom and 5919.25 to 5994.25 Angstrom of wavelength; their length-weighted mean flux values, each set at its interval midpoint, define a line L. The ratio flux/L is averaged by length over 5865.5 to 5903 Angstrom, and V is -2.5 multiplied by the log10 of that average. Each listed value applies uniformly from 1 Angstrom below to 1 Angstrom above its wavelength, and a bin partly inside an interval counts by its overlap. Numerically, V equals 0.339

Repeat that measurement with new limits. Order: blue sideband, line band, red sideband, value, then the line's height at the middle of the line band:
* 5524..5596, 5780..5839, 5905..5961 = -0.07 mag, 27.4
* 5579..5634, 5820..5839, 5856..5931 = -0.21 mag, 24.3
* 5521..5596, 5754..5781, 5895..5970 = -0.11 mag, 26.2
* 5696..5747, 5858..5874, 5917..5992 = 0.05 mag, 28.5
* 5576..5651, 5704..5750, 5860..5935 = -0.13 mag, 24.7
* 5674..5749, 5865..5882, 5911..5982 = 0.03 mag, 28.5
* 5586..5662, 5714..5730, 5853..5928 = -0.15 mag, 24.8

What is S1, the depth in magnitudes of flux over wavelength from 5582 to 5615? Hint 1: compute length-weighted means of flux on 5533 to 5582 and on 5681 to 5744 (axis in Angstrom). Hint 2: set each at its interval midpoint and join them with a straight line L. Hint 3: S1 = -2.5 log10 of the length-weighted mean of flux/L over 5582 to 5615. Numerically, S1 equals 0.10 mag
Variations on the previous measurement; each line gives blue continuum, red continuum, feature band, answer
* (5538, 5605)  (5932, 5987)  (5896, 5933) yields 0.14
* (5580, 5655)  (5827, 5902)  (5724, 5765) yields -0.16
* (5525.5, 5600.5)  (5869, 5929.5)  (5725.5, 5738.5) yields -0.17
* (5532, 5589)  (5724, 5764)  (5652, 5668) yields 0.05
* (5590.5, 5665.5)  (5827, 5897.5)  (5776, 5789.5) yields -0.07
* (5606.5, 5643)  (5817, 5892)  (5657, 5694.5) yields 0.00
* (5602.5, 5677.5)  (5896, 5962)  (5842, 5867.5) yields -0.06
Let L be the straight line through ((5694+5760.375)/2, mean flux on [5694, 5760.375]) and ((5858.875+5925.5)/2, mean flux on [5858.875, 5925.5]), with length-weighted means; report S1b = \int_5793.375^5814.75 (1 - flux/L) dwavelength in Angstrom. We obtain -3.2 Angstrom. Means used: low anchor 28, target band 30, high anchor 23.7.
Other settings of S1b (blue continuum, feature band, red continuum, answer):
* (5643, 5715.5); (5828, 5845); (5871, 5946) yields -3.2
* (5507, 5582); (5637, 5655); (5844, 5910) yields -1.1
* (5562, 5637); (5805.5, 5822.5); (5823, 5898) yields -2.8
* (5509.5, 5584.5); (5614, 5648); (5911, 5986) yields 0.3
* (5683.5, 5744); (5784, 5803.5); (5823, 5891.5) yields -1.1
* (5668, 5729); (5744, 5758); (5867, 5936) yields -1.5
